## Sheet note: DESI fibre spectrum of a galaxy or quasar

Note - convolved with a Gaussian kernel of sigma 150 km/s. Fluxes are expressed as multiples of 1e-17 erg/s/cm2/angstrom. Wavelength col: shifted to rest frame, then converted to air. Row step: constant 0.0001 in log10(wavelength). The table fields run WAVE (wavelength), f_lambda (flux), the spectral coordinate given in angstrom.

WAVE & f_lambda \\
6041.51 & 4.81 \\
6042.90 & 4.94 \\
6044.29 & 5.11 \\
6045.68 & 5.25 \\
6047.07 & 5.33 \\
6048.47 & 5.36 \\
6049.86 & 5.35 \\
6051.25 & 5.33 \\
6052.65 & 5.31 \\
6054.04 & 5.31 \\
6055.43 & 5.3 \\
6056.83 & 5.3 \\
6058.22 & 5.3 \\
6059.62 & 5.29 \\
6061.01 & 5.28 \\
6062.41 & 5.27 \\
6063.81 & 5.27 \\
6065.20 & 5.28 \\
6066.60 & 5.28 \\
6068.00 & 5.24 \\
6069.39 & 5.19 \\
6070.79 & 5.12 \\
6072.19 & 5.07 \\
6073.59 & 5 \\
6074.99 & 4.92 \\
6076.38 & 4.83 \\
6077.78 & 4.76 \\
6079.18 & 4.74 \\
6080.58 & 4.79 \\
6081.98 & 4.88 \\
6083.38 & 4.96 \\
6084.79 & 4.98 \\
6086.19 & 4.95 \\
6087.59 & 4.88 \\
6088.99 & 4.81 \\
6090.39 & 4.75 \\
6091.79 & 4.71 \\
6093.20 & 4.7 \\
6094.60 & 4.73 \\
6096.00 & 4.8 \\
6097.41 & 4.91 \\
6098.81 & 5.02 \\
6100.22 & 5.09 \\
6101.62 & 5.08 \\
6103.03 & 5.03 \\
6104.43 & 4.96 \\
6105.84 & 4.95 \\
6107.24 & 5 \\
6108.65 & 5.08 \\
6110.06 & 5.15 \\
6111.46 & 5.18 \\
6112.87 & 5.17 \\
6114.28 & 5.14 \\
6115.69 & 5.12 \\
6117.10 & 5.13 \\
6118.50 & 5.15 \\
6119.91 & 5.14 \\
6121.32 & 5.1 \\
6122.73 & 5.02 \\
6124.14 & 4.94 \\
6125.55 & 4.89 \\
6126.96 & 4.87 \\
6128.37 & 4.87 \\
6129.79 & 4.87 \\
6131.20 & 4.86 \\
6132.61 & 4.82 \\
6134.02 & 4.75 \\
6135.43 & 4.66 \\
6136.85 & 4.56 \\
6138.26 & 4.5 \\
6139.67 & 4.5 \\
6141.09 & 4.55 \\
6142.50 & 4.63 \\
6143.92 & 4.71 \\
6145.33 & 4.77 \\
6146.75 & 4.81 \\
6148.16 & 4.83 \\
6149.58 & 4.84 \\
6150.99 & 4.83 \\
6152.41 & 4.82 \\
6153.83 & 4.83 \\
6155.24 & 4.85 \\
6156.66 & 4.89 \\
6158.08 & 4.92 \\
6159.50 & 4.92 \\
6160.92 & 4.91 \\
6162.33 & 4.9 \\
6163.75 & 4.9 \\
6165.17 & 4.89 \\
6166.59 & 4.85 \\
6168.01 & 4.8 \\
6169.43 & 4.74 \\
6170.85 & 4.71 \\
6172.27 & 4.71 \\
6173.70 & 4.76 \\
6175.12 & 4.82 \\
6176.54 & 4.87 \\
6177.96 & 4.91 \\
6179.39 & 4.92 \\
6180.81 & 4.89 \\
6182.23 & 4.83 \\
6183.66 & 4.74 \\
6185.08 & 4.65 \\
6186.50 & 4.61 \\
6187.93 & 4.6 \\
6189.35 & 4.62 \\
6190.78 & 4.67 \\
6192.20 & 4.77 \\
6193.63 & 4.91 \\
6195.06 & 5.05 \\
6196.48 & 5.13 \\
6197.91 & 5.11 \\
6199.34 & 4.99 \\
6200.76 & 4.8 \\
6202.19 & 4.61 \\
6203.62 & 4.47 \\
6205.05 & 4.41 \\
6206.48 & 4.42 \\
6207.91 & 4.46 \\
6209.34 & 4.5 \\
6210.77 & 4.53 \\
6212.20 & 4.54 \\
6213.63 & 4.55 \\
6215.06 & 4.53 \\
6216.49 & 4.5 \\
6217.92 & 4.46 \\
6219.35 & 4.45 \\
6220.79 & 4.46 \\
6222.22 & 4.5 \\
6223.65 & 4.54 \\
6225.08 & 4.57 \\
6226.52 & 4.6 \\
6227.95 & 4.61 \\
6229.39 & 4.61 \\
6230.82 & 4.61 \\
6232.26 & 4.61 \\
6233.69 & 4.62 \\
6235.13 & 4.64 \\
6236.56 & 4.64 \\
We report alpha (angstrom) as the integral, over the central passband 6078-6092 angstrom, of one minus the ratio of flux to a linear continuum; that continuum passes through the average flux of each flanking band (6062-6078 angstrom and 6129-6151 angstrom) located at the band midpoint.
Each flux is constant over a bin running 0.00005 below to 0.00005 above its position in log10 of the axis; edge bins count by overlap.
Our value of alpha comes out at 0.5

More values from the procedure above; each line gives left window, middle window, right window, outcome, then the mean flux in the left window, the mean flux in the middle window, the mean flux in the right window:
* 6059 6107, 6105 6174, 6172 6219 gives -0.41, 4.99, 4.87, 4.7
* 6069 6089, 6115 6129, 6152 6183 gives -0.39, 4.92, 5.03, 4.85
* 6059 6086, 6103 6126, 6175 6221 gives -0.63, 5.06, 5.07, 4.69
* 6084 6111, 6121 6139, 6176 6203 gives 0.27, 4.93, 4.82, 4.82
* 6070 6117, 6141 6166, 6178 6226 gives -0.20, 4.95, 4.83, 4.66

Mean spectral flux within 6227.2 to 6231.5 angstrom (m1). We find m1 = 4.61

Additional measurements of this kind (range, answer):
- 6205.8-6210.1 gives 4.46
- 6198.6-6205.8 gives 4.66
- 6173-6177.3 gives 4.82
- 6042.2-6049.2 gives 5.2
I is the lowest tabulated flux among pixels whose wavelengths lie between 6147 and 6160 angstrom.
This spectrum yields 4.82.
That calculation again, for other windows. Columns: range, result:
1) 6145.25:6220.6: 4.41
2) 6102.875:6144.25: 4.5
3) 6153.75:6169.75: 4.74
